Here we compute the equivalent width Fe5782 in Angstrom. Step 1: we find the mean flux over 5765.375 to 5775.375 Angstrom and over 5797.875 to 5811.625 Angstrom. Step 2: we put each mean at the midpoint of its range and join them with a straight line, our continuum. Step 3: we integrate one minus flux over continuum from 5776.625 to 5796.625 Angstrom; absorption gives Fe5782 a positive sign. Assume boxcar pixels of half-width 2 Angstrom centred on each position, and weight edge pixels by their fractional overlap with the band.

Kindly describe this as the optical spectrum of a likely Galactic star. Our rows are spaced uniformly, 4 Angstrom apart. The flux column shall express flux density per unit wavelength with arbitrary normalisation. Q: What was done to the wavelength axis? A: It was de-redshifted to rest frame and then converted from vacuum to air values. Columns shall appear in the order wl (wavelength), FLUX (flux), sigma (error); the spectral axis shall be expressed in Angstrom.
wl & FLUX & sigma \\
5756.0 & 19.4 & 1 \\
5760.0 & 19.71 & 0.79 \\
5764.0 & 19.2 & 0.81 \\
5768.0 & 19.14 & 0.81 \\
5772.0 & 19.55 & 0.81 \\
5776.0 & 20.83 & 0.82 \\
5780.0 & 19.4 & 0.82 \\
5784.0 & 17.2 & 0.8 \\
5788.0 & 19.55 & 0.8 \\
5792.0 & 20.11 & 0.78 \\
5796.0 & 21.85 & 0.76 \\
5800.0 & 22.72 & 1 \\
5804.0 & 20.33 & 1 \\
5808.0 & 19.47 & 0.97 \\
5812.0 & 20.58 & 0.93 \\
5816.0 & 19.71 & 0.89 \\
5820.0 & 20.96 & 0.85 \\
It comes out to 0.6 Angstrom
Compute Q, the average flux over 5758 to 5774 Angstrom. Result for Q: 19.4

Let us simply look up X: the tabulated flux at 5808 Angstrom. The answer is 19.47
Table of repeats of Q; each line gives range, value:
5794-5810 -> 21.1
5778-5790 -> 18.7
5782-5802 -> 20.3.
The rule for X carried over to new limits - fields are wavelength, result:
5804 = 20.33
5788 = 19.55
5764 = 19.2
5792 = 20.11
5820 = 20.96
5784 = 17.2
